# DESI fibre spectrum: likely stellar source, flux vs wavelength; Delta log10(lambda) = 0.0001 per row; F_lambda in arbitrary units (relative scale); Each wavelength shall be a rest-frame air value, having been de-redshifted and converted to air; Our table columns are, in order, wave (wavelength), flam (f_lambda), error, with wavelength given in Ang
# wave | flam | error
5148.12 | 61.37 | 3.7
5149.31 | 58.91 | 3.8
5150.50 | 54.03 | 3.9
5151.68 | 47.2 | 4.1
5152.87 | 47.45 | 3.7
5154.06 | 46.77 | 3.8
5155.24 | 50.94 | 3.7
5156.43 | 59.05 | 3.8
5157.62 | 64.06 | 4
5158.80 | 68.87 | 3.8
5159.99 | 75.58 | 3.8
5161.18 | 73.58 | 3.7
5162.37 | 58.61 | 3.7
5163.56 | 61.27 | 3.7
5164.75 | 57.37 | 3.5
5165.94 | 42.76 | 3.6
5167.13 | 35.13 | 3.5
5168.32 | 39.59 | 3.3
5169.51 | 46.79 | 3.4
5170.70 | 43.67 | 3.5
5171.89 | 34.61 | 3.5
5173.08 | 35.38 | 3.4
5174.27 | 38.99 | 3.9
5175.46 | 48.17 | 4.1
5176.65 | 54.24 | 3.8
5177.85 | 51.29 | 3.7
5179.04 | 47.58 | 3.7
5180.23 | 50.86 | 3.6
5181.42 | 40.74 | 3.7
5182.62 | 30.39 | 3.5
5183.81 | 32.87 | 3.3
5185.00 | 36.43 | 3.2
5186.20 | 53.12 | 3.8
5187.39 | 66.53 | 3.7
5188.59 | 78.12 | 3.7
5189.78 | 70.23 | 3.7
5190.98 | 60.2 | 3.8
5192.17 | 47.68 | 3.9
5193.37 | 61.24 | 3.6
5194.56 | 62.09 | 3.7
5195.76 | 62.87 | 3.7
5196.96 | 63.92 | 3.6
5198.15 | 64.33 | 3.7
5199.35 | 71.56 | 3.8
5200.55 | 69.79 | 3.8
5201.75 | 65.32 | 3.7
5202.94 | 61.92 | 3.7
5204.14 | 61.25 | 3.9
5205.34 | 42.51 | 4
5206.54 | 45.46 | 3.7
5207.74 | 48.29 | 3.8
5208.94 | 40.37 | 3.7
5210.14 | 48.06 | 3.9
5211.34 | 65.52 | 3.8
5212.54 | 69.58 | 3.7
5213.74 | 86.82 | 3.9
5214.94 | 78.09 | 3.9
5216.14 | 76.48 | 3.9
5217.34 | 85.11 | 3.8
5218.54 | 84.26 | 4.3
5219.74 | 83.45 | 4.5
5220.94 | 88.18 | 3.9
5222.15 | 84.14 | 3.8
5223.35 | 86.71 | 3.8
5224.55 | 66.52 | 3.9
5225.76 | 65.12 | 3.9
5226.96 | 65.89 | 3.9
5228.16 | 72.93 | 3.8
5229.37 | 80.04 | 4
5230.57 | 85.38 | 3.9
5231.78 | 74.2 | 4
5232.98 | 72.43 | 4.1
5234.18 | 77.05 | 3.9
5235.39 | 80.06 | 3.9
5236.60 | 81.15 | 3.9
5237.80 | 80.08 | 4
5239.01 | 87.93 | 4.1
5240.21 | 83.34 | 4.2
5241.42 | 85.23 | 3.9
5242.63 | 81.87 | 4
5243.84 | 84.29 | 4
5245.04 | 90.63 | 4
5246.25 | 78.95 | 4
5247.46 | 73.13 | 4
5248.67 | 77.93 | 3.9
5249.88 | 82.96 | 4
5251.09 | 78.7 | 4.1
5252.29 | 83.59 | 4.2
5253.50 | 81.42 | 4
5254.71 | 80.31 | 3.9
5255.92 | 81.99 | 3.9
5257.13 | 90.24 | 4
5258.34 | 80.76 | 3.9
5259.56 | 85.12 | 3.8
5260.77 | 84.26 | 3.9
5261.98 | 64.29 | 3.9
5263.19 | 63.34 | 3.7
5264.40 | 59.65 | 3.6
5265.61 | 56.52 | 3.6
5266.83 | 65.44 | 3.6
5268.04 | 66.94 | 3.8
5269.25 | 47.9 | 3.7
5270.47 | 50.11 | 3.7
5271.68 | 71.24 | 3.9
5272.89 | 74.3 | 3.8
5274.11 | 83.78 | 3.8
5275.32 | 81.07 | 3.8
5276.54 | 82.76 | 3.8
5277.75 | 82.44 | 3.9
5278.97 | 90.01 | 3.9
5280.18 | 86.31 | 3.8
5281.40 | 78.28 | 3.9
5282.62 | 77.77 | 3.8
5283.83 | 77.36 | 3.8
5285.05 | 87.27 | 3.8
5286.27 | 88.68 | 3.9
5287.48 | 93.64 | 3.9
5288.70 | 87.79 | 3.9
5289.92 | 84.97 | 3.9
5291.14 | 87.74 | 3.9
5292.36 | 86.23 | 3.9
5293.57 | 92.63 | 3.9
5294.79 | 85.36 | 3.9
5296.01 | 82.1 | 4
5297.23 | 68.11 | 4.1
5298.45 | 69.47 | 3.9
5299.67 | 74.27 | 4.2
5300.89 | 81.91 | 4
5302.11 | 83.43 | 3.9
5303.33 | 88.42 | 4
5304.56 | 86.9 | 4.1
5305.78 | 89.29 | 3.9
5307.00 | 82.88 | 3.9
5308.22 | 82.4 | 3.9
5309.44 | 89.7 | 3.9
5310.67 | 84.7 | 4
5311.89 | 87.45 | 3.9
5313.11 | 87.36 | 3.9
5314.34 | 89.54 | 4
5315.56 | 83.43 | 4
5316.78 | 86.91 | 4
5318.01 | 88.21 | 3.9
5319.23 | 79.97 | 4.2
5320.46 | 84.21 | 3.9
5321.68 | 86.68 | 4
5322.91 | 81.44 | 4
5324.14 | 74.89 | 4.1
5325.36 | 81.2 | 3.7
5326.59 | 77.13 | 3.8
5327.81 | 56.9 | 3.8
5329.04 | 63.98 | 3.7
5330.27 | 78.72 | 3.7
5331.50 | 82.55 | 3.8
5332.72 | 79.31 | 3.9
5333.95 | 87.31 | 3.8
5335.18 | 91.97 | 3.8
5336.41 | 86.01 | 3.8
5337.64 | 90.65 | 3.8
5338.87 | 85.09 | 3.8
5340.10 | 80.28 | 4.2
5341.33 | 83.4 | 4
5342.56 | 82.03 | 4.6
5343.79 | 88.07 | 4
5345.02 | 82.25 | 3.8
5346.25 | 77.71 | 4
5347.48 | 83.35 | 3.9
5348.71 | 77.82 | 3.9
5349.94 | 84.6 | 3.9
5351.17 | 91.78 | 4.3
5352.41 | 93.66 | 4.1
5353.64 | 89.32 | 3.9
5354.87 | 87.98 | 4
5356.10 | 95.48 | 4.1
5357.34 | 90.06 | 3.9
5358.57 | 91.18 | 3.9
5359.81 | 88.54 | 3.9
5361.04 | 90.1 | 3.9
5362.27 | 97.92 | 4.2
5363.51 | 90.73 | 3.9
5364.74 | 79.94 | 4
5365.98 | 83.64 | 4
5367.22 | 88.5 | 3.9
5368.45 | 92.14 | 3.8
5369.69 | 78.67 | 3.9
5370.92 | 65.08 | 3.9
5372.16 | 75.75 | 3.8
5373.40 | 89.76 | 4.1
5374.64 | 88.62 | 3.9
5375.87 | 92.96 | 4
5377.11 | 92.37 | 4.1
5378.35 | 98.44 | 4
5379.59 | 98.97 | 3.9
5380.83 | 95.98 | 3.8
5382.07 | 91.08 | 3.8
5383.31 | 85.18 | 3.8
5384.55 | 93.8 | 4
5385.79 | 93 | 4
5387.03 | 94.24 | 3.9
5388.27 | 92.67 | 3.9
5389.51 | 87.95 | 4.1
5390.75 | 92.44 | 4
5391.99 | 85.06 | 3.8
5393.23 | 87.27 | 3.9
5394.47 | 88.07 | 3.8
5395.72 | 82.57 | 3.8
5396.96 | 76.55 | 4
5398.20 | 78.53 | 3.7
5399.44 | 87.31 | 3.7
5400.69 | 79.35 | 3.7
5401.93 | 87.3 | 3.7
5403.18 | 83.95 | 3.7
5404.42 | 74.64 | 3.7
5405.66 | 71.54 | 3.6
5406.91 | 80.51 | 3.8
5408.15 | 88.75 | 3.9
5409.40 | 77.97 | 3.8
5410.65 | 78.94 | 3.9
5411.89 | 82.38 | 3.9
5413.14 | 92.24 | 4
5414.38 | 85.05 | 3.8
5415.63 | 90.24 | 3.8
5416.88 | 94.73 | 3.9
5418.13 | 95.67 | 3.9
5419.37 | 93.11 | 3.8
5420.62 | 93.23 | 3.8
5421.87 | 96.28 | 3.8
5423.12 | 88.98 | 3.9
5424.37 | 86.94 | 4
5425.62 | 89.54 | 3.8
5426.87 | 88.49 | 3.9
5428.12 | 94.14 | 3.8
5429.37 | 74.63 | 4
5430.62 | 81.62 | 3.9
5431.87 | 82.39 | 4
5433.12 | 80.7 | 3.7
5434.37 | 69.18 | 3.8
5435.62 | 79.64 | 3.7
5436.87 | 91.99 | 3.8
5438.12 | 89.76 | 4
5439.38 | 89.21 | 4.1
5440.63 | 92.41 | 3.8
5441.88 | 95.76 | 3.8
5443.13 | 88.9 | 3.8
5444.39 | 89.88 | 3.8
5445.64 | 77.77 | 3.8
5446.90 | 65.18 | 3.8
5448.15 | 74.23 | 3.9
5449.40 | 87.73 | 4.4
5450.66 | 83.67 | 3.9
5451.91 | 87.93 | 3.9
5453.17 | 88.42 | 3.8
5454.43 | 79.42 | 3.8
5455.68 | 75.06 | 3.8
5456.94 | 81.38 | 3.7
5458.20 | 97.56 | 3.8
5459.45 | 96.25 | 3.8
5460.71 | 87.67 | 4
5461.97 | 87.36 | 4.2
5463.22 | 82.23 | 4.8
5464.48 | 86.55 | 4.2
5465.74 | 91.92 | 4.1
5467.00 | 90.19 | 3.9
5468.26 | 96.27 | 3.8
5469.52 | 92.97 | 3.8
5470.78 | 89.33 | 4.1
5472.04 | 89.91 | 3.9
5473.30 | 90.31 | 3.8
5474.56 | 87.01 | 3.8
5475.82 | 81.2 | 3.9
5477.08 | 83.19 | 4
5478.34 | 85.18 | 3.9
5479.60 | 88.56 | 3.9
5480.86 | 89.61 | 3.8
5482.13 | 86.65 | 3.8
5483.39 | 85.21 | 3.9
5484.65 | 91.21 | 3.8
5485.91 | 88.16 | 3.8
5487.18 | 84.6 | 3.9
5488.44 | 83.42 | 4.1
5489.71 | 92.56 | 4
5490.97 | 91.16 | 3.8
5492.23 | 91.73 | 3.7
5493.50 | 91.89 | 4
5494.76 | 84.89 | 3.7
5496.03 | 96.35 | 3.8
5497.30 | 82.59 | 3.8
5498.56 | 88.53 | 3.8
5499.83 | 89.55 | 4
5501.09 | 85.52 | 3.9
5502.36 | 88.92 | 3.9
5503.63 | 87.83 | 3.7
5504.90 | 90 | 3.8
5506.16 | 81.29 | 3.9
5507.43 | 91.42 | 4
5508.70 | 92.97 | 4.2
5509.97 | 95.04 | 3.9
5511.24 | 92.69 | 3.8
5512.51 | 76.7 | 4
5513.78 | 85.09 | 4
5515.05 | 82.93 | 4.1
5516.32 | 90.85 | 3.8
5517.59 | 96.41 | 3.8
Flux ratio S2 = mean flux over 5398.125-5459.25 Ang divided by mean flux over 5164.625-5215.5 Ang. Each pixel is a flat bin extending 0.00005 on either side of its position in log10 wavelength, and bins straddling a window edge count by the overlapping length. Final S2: 1.58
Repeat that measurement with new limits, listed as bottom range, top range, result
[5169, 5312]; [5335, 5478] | 1.21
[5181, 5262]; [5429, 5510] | 1.22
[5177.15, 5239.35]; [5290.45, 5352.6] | 1.26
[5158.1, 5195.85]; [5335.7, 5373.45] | 1.65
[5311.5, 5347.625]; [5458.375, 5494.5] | 1.08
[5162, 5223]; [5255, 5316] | 1.38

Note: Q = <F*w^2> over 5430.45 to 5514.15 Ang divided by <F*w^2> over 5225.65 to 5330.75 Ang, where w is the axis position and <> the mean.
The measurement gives 1.2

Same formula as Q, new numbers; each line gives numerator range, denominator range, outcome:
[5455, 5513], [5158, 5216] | 1.78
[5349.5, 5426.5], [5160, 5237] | 1.54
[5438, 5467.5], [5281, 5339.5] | 1.09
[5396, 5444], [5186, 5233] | 1.36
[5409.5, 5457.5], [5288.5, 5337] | 1.09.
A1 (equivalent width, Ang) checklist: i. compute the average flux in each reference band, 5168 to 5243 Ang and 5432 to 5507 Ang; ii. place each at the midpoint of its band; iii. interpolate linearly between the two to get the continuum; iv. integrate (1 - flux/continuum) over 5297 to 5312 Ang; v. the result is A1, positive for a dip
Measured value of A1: -2.1 Ang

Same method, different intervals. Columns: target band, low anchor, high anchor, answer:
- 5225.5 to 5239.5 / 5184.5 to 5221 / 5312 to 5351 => -1.77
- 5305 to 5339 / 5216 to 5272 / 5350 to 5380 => 0.63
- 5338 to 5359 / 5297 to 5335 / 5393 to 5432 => -0.84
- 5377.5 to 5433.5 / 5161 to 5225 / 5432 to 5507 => -4.90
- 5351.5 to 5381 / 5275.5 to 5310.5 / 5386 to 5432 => -1.24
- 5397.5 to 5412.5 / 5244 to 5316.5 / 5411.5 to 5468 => 0.76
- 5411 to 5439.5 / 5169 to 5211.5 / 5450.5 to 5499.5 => -1.93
